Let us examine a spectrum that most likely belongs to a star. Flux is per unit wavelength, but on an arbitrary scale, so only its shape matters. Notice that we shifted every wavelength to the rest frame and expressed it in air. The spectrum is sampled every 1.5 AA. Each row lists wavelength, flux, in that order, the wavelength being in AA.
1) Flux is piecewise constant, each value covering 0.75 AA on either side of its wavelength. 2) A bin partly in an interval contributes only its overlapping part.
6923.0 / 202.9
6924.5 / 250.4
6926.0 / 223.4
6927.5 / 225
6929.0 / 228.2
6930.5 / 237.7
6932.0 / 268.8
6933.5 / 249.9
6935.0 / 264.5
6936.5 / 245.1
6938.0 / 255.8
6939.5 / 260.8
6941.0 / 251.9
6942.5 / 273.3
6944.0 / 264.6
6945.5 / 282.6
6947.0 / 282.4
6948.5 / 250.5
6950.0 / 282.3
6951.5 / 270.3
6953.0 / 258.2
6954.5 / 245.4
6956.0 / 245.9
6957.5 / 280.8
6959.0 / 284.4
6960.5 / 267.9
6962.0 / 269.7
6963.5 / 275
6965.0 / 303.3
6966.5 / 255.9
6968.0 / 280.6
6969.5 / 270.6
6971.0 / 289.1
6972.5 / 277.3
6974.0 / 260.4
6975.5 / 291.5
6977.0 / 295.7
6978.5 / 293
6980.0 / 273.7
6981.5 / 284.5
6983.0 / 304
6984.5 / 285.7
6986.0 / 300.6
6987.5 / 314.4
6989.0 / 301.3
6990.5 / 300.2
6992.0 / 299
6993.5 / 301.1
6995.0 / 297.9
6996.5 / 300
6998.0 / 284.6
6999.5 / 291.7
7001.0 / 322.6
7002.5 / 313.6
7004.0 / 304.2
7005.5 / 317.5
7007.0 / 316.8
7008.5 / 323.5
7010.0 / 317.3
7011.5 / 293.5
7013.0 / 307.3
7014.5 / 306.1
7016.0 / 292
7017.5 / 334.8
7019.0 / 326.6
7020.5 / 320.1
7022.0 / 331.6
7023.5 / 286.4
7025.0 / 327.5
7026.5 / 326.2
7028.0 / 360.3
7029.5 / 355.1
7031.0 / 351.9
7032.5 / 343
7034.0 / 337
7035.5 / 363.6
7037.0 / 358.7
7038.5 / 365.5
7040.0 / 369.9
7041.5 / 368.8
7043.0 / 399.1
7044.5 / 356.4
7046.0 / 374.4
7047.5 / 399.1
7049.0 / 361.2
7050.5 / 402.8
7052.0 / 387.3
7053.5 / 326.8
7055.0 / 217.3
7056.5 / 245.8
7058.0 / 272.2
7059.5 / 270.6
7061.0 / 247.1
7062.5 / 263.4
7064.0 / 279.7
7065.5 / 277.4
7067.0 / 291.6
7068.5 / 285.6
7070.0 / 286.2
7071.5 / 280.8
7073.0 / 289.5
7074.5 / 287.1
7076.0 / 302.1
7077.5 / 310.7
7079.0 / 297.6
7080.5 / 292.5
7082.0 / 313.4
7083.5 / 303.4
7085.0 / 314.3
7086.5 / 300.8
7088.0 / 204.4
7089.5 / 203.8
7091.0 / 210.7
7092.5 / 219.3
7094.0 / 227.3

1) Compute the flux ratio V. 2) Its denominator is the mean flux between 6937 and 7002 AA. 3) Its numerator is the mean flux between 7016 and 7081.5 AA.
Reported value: 1.14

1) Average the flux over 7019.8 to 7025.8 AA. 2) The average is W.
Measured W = 316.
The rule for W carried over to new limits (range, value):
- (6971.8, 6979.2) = 284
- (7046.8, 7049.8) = 380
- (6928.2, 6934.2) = 246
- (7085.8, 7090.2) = 236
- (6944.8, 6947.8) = 282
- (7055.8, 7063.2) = 260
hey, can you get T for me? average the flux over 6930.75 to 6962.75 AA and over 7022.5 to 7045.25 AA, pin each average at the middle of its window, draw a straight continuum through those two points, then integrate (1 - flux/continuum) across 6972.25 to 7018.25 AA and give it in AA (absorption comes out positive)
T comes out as 1.8 AA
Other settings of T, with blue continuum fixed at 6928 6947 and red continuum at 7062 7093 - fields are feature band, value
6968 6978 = -0.7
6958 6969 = -0.6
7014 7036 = -4.9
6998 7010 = -2.0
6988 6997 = -1.2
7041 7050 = -3.4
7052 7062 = 0.1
